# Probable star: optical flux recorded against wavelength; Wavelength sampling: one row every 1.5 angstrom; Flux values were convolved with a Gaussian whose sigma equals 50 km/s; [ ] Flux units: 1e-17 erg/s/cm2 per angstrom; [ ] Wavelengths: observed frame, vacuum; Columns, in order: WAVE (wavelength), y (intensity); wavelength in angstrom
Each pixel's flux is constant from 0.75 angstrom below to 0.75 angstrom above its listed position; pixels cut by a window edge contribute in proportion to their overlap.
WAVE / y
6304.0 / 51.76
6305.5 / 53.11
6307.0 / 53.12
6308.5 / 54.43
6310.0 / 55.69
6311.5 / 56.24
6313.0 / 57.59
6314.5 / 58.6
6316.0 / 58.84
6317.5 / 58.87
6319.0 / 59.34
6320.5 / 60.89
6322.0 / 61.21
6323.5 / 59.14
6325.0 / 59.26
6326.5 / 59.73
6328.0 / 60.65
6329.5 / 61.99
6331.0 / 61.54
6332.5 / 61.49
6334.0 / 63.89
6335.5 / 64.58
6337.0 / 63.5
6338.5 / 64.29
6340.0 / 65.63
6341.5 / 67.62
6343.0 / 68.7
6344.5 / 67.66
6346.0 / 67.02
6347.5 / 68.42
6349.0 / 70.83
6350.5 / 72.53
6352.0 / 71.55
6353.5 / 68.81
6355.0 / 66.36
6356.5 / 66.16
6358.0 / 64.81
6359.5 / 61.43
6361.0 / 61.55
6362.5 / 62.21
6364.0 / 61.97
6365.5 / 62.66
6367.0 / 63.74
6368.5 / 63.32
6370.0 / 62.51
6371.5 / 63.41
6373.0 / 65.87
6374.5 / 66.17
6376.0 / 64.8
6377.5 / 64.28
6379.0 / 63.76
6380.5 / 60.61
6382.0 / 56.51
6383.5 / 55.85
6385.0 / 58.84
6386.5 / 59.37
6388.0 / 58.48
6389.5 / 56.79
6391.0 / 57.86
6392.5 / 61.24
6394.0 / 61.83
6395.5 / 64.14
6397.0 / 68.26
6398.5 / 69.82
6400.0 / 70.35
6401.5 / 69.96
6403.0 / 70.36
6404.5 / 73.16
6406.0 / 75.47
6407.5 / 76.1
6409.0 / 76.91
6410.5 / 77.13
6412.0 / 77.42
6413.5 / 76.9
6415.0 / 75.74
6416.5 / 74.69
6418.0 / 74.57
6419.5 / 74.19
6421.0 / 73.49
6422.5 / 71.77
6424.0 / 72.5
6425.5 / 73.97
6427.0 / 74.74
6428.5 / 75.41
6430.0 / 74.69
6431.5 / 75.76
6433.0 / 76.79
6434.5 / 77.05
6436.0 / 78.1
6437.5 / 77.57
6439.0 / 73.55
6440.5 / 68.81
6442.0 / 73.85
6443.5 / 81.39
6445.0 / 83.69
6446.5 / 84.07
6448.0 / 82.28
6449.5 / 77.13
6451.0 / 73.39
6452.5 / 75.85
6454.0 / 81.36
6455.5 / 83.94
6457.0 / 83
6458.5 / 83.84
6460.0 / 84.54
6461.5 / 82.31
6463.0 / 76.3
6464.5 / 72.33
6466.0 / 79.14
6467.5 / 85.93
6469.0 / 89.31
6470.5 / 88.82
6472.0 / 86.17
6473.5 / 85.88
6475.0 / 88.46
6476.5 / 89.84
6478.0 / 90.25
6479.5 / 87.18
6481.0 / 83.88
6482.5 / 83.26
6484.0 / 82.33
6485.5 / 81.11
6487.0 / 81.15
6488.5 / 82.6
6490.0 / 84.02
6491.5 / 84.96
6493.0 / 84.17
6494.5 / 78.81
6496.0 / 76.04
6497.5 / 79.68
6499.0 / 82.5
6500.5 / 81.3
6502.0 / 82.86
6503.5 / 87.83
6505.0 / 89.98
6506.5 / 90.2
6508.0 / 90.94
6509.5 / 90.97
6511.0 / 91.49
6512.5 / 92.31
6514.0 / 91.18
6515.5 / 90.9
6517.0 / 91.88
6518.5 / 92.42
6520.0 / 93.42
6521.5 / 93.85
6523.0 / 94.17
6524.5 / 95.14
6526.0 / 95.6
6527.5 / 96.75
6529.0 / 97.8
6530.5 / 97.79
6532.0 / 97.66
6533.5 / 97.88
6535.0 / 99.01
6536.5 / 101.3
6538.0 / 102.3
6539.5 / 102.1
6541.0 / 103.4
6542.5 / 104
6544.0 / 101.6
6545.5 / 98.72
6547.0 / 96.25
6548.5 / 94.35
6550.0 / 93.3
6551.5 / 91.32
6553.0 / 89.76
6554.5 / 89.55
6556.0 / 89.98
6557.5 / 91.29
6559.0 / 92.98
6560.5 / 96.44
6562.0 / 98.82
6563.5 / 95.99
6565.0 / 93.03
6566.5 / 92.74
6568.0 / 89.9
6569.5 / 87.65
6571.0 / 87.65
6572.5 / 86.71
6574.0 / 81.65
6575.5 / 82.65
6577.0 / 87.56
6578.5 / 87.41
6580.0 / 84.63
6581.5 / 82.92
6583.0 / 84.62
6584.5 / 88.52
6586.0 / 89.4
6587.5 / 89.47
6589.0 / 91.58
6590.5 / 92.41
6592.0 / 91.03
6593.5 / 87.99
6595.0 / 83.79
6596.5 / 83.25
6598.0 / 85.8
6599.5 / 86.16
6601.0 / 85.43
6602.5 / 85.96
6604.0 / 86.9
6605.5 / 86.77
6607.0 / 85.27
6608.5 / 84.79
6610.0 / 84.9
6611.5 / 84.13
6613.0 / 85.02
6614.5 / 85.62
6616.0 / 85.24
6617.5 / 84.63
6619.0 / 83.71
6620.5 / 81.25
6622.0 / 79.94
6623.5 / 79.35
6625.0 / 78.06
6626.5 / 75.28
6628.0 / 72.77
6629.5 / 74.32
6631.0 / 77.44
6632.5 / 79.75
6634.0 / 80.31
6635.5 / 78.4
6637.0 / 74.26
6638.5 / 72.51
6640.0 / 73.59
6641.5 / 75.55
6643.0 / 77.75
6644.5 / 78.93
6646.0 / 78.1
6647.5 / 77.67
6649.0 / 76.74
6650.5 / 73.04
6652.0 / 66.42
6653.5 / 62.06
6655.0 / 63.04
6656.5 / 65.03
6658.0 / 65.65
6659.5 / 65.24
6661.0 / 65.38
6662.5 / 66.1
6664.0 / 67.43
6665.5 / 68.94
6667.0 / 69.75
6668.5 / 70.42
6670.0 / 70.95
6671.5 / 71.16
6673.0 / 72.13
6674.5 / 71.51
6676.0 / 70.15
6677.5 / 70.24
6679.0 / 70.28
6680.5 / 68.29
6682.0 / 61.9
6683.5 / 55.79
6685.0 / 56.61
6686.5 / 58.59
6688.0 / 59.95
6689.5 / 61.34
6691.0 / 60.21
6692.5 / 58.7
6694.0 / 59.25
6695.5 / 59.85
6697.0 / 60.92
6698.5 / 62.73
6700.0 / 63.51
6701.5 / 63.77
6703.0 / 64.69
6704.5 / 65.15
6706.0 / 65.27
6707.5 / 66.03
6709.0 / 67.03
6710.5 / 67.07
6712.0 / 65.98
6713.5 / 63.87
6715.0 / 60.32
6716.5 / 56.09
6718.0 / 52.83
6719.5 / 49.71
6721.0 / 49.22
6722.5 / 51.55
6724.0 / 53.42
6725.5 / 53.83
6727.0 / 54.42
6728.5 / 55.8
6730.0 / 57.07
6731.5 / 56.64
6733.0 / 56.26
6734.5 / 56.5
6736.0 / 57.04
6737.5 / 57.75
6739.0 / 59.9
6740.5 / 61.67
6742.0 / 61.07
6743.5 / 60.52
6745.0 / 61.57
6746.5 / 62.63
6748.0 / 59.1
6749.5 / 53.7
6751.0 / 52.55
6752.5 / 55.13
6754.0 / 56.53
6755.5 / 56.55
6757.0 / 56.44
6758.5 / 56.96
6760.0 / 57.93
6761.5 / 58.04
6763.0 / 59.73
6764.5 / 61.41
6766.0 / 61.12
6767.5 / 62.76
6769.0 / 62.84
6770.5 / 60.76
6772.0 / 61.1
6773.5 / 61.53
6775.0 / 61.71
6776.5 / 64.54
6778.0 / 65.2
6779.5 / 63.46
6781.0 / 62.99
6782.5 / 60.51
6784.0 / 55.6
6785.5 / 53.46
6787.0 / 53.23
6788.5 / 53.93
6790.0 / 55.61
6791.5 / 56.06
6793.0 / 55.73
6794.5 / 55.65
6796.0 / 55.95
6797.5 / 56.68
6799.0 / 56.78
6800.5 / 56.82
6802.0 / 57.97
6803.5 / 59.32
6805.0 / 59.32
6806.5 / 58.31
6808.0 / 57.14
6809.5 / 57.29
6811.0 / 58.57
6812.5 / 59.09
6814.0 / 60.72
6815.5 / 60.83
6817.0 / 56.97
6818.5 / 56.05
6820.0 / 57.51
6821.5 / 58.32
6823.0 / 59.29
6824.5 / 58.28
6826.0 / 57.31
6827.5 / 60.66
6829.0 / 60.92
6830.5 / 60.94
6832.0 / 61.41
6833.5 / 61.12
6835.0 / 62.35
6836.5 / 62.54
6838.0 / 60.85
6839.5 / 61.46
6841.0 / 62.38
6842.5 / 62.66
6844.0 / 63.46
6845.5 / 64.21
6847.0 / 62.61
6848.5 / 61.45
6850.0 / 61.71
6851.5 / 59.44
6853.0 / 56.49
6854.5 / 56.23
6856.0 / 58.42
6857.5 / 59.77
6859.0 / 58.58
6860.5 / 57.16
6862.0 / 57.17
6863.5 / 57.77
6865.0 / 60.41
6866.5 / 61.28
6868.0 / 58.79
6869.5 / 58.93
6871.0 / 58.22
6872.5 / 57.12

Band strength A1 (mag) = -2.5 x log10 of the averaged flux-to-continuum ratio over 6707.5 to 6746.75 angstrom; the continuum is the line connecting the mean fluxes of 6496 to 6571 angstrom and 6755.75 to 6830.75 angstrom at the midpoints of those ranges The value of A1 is 0.162 mag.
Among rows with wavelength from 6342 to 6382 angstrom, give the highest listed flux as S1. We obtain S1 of 72.53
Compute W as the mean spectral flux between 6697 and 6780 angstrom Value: 59.5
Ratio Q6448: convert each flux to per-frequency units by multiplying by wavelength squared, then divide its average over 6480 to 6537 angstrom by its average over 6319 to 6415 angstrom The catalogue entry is 1.4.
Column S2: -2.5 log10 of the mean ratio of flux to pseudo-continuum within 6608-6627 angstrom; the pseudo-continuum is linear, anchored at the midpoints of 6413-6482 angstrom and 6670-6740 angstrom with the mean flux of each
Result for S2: -0.22 mag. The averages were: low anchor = 79.5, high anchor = 61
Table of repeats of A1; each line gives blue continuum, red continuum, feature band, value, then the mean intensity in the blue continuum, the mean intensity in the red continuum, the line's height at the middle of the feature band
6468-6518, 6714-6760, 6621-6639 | -0.11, 86.2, 56.5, 69.5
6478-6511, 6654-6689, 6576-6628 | -0.16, 84.4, 66.2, 73.4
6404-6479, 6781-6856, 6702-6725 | 0.08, 78.8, 58.8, 64.4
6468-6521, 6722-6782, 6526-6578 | -0.17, 86.5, 58.8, 80.3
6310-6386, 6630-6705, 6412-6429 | -0.16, 63.1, 68.2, 64.2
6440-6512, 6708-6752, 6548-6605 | -0.21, 83.2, 57.8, 73.1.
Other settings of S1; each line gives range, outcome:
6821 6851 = 64.21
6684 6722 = 67.07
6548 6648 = 98.82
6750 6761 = 57.93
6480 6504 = 87.83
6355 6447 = 84.07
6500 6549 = 104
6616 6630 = 85.24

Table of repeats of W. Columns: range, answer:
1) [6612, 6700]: 70.9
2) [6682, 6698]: 59.3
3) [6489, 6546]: 92.2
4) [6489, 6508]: 83.8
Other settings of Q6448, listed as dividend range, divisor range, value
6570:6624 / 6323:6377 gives 1.43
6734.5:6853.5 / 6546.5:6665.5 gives 0.76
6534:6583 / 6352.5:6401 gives 1.56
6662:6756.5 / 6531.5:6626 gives 0.71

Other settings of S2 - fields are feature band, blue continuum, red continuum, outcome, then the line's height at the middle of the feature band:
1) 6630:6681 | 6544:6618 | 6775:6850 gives 0.11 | 79.3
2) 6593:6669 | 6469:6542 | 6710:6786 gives -0.05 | 73.7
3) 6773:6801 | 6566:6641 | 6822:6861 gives 0.13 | 65.8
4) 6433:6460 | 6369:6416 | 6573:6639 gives -0.12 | 70.8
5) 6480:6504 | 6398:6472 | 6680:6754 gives -0.12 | 73.6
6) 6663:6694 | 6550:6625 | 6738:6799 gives 0.12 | 73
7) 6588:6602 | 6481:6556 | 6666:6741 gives -0.11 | 78.9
